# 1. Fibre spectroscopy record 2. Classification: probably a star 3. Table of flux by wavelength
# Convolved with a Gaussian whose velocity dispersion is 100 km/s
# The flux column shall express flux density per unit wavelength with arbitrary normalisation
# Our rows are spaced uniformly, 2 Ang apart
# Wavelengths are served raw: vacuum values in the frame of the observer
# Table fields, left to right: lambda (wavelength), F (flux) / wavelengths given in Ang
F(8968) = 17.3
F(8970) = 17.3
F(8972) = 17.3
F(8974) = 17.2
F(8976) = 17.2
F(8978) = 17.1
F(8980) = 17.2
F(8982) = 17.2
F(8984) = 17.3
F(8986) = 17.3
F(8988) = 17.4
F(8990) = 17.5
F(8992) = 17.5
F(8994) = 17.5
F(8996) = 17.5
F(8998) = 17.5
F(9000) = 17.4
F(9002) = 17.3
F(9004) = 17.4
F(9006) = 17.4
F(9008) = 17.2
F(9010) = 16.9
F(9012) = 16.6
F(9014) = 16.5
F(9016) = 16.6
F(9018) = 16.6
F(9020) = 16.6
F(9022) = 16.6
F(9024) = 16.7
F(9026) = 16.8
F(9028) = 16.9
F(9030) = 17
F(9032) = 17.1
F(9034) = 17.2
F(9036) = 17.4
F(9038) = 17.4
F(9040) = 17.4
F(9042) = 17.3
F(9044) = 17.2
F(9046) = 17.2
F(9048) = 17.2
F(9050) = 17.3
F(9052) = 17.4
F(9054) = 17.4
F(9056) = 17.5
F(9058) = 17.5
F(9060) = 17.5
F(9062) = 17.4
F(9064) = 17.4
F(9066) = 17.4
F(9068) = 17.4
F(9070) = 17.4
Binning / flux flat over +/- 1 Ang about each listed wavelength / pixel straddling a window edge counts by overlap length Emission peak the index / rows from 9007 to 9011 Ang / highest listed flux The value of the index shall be 17.2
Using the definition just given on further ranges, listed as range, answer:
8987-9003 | 17.5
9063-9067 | 17.4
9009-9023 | 16.9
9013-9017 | 16.6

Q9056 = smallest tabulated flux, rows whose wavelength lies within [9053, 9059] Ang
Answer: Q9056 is 17.4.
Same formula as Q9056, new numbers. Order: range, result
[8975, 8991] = 17.1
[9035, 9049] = 17.2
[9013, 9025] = 16.5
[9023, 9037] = 16.7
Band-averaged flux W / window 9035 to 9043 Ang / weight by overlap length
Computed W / 17.4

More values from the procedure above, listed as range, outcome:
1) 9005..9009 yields 17.3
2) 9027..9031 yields 16.9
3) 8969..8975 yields 17.3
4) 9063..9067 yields 17.4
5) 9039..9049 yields 17.3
